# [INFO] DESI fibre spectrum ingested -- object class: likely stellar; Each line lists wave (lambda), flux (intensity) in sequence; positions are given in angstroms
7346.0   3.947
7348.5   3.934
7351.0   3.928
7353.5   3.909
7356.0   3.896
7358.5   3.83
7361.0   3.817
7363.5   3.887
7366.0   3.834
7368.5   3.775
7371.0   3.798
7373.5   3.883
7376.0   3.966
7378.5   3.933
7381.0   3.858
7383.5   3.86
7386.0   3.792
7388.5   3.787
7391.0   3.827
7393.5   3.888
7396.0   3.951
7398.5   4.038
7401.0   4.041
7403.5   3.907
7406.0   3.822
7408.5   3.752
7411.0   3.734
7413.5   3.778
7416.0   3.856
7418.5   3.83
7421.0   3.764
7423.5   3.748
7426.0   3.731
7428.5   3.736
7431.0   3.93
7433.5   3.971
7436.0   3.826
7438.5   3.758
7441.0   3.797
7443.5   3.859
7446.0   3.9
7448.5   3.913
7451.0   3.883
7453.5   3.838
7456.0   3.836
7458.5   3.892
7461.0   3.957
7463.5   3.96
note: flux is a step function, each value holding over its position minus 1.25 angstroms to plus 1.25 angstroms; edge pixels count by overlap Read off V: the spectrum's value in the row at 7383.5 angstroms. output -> 3.86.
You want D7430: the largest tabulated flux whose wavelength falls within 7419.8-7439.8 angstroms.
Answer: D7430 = 3.971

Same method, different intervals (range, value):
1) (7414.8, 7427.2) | 3.856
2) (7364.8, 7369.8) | 3.834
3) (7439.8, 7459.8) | 3.913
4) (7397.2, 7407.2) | 4.041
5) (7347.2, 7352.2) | 3.934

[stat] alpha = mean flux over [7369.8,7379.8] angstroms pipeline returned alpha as 3.9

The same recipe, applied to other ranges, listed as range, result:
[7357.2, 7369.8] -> 3.83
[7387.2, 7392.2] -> 3.81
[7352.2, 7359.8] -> 3.88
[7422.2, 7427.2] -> 3.74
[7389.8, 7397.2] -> 3.89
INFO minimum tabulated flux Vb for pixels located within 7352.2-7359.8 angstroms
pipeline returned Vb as 3.83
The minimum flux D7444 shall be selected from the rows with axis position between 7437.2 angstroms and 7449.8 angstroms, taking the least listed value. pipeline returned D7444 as 3.758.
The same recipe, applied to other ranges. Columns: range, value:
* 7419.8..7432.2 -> 3.731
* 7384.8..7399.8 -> 3.787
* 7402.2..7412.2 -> 3.734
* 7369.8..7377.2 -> 3.798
